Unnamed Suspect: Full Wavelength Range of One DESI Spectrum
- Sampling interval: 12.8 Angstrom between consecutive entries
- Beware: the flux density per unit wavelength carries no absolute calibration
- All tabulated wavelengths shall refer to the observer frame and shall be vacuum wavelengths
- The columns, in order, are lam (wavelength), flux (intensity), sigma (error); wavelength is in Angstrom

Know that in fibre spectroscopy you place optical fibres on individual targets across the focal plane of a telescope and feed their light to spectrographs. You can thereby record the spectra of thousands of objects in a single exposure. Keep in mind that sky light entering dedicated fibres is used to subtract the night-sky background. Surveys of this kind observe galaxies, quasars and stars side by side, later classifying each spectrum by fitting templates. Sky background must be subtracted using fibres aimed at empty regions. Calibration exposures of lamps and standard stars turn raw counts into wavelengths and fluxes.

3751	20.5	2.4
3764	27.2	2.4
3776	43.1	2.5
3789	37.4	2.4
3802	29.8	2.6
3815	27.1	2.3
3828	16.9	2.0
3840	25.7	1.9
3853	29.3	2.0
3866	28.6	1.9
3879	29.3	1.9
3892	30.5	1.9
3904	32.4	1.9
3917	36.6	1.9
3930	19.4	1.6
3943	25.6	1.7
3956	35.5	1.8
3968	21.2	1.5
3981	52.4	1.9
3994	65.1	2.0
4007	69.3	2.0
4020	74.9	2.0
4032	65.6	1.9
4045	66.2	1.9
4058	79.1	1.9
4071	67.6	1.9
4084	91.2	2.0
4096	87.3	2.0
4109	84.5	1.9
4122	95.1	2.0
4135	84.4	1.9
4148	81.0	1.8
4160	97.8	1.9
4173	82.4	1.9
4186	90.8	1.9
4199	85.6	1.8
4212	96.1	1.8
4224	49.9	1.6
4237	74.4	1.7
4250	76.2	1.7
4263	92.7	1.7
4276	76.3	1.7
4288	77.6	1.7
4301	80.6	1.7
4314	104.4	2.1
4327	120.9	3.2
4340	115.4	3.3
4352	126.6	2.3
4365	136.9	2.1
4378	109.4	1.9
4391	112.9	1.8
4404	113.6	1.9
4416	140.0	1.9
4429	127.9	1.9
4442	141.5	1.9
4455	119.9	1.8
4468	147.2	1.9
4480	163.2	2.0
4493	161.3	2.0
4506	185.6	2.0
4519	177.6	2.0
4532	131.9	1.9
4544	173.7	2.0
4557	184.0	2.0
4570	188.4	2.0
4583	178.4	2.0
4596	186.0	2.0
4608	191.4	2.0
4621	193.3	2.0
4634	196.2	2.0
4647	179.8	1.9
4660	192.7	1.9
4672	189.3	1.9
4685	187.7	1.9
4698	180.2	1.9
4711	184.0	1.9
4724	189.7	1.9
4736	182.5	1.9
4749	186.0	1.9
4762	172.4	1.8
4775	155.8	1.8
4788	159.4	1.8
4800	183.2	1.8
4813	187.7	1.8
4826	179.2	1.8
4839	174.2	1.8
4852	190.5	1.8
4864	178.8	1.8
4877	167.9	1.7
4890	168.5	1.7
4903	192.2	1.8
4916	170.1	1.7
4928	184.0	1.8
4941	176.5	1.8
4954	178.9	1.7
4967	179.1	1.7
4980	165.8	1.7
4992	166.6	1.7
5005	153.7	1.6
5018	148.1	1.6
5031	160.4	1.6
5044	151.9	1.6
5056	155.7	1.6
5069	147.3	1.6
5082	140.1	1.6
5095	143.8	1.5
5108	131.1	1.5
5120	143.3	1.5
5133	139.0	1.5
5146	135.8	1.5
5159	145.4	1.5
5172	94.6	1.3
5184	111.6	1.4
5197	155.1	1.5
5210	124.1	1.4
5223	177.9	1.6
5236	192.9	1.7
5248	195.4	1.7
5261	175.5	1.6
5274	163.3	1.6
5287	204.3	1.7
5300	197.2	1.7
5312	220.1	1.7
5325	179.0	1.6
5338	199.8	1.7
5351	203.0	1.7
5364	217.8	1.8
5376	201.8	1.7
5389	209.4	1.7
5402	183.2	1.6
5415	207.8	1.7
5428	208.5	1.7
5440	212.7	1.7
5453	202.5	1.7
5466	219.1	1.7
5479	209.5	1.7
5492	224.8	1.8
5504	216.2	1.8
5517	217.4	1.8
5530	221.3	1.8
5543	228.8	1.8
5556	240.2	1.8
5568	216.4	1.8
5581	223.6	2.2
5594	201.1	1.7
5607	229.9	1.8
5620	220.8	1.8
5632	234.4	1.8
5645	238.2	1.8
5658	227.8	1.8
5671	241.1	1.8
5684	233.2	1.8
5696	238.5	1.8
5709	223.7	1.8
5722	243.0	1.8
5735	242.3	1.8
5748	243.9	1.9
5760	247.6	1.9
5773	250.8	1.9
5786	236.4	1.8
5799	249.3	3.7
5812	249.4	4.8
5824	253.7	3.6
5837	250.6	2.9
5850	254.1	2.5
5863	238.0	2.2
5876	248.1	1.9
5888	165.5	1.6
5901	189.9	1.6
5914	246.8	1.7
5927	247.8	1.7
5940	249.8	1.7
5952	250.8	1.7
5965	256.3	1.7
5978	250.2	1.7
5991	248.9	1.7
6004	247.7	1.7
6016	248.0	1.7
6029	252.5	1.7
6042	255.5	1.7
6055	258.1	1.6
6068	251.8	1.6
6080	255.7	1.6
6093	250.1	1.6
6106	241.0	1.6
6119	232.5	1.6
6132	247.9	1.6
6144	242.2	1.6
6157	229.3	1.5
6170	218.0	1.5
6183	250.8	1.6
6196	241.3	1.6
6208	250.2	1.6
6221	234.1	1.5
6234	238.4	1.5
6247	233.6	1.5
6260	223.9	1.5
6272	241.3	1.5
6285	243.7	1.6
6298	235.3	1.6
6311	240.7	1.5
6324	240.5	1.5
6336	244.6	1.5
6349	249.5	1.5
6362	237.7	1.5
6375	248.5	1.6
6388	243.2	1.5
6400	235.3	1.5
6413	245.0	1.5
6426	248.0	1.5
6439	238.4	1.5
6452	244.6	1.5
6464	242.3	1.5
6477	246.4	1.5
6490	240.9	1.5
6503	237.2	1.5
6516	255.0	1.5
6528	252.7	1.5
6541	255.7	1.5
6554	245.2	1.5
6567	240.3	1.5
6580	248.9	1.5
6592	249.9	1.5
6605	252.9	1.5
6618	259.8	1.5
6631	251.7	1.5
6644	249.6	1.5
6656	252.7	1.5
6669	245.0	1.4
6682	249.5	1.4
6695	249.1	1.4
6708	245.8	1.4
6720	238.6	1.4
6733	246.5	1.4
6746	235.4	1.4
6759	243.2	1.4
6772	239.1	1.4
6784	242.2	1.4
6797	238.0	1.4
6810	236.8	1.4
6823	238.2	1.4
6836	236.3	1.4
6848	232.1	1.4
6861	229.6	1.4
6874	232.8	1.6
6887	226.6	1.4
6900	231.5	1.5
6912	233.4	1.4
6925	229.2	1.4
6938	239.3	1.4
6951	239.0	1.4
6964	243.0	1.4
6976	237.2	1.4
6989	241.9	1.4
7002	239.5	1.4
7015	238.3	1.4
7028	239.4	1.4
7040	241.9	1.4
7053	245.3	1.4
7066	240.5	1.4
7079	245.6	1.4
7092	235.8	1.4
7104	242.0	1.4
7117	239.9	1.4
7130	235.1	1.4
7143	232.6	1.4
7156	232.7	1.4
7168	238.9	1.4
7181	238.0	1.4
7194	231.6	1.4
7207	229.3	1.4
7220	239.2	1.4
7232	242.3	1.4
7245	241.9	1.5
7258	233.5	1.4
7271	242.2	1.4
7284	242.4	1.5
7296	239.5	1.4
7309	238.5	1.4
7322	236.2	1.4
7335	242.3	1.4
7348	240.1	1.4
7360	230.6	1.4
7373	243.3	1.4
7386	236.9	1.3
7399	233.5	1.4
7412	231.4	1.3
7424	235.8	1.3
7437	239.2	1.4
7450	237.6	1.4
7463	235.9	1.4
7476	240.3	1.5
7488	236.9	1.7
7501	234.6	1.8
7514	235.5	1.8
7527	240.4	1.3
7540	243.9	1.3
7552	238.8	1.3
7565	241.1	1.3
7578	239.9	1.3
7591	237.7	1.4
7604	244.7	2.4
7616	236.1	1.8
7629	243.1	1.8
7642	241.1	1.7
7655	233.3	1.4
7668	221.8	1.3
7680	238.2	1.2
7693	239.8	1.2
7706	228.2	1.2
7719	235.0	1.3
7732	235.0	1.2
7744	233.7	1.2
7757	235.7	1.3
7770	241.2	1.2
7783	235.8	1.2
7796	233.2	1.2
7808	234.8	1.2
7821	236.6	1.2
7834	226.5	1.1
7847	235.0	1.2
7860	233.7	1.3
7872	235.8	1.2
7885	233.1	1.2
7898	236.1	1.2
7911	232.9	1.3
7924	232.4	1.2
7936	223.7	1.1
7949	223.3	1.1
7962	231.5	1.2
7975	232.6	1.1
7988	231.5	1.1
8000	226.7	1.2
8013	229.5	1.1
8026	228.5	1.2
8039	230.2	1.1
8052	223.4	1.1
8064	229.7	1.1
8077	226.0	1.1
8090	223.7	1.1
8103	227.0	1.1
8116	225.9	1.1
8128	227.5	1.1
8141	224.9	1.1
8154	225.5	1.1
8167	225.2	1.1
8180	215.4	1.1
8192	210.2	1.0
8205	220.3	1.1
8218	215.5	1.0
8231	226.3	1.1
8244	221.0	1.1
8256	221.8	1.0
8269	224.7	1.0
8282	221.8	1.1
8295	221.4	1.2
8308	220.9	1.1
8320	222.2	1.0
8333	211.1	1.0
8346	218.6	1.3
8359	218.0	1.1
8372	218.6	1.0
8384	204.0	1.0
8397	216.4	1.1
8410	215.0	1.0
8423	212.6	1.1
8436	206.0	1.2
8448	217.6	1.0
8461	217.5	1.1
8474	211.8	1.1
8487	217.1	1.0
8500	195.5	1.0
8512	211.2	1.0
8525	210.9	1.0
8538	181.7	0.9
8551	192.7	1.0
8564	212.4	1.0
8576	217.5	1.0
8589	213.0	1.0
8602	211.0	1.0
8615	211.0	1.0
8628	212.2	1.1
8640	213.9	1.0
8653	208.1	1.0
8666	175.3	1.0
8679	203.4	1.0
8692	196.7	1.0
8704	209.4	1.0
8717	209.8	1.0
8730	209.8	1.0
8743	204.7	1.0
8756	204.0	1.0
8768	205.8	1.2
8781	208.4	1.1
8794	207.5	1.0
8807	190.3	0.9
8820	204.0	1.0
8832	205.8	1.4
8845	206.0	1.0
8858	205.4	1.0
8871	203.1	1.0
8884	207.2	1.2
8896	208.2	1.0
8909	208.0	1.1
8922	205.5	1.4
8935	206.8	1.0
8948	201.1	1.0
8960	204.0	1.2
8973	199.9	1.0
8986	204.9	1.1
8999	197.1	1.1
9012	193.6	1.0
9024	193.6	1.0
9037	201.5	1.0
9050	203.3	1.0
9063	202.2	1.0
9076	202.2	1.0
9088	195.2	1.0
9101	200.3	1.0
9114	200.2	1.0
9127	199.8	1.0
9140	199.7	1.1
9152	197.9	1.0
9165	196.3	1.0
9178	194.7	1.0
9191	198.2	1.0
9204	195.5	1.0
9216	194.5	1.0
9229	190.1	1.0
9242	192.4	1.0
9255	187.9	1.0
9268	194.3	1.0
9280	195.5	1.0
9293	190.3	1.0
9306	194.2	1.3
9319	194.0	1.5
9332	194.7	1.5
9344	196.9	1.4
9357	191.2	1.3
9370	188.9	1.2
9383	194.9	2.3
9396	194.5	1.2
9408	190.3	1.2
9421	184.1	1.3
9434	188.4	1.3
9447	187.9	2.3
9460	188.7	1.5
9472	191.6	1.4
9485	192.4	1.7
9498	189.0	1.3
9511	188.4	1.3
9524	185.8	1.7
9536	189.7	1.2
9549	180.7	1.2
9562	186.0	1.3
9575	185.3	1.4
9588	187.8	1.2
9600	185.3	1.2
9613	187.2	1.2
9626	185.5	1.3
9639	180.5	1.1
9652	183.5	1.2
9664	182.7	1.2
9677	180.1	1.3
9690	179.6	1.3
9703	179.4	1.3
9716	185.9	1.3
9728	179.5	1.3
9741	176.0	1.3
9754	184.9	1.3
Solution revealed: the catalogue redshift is 0.000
